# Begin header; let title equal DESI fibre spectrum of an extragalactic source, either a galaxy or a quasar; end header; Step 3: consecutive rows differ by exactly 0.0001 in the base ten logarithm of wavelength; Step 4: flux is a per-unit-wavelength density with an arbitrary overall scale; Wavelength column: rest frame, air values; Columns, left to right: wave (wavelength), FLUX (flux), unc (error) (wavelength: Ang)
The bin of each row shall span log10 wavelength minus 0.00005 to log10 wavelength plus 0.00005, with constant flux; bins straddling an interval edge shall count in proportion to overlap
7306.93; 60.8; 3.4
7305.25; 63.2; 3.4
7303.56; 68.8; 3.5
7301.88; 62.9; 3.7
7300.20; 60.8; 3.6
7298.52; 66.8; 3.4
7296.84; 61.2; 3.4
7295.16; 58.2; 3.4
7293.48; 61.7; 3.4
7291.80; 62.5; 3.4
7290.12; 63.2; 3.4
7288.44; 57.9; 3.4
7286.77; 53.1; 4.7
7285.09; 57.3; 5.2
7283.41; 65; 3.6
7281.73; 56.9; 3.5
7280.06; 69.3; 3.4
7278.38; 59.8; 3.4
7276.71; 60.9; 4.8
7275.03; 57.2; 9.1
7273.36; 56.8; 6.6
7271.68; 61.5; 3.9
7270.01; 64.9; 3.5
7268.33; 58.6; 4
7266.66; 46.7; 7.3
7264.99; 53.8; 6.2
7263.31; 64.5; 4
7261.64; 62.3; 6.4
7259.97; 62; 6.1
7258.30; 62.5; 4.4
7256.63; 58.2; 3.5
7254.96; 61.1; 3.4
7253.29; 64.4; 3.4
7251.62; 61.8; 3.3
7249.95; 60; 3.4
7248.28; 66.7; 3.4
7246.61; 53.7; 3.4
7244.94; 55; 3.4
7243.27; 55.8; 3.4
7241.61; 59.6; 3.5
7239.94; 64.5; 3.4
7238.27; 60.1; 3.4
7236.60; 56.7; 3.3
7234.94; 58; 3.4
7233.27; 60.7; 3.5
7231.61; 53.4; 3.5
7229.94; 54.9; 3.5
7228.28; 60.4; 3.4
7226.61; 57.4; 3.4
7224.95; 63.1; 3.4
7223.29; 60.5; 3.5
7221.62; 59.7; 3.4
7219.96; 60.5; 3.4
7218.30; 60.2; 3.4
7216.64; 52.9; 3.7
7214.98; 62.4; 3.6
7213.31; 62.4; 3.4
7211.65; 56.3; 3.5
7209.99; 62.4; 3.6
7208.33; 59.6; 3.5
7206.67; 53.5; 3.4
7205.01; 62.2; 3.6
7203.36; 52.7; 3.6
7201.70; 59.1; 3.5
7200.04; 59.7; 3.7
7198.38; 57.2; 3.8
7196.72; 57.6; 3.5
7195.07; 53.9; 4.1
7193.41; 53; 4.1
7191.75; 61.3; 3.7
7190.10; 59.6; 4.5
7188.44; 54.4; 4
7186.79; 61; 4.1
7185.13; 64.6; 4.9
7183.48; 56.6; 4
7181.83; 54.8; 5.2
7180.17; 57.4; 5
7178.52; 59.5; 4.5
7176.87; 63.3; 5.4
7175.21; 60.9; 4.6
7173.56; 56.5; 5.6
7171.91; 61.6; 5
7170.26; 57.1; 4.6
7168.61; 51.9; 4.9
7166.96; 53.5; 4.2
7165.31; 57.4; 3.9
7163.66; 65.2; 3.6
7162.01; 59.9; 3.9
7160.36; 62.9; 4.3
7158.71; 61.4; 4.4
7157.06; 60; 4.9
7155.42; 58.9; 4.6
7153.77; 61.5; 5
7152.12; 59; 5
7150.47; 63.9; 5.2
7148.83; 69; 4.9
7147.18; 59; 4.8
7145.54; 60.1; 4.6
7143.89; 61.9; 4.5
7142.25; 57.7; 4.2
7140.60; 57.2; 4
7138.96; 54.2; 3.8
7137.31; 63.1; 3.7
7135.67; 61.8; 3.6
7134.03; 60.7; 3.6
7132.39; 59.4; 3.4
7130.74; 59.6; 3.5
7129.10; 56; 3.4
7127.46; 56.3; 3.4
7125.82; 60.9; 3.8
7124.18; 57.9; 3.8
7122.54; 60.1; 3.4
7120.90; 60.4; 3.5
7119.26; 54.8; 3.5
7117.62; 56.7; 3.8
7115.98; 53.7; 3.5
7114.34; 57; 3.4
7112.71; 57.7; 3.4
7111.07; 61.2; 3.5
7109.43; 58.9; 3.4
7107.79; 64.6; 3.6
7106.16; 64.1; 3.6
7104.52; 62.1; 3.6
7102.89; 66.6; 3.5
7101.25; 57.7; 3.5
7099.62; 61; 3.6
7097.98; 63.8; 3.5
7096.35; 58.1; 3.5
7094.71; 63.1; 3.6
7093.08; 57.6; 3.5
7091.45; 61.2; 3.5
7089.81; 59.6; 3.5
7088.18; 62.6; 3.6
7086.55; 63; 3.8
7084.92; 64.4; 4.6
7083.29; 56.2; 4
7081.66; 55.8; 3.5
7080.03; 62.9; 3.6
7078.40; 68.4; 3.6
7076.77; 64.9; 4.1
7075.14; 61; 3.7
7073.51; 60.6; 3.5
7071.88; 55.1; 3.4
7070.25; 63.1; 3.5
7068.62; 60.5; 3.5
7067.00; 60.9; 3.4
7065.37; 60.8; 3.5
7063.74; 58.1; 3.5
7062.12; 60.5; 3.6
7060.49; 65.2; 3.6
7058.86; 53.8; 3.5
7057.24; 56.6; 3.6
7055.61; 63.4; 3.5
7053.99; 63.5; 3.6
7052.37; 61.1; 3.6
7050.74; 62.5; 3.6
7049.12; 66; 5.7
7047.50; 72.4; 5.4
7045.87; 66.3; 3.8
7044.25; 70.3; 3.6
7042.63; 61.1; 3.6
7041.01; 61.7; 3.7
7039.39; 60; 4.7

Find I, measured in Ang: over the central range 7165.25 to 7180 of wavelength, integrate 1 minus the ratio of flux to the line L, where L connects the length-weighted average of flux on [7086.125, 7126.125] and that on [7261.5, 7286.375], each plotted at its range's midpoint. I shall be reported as 0.5 Ang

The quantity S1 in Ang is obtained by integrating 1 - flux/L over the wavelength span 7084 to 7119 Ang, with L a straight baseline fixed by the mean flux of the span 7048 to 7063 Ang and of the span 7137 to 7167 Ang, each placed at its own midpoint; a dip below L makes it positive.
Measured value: 0.3 Ang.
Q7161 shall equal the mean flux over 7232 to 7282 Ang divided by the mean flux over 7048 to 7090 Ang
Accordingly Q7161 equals 0.98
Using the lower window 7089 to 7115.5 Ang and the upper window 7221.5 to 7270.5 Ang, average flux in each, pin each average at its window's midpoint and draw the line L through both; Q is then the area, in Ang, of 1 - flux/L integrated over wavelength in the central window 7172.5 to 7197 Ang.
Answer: 0.7 Ang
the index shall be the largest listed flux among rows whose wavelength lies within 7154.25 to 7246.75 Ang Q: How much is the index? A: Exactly 65.2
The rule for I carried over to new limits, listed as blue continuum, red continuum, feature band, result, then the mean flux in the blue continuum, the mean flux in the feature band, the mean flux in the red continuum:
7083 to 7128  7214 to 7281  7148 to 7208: 0.89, 60.1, 58.9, 59.6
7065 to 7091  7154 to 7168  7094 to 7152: 0.47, 61.2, 60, 59.8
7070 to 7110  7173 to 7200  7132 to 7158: -0.37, 61.4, 60.5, 58.3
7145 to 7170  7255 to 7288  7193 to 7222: 0.87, 60.2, 58.1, 59.6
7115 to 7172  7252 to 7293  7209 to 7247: 0.63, 59.2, 58.8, 60.1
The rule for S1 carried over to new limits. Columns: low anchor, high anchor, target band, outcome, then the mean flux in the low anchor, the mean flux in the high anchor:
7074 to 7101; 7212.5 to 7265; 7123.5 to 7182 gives 1.10 Ang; 61.4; 59.7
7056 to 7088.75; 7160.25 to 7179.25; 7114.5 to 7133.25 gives 0.64 Ang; 60.7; 59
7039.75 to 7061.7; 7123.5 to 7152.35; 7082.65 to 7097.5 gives 0.23 Ang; 63.3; 59.9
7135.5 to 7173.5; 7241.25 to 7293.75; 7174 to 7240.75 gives 1.26 Ang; 59.8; 59.8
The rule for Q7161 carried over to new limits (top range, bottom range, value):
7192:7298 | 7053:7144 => 0.98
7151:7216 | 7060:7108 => 0.96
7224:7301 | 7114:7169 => 1.01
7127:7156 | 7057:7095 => 0.99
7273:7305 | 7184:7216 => 1.05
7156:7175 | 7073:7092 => 0.95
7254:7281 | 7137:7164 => 0.99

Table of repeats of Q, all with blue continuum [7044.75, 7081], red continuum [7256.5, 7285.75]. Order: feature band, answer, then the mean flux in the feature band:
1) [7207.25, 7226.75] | 0.2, 59.8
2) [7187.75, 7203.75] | 1.0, 57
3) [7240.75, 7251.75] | 0.3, 58.8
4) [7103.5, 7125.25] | 0.8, 59.3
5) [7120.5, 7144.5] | 0.9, 59.1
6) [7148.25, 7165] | -0.2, 61.9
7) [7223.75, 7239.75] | 0.5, 58.6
